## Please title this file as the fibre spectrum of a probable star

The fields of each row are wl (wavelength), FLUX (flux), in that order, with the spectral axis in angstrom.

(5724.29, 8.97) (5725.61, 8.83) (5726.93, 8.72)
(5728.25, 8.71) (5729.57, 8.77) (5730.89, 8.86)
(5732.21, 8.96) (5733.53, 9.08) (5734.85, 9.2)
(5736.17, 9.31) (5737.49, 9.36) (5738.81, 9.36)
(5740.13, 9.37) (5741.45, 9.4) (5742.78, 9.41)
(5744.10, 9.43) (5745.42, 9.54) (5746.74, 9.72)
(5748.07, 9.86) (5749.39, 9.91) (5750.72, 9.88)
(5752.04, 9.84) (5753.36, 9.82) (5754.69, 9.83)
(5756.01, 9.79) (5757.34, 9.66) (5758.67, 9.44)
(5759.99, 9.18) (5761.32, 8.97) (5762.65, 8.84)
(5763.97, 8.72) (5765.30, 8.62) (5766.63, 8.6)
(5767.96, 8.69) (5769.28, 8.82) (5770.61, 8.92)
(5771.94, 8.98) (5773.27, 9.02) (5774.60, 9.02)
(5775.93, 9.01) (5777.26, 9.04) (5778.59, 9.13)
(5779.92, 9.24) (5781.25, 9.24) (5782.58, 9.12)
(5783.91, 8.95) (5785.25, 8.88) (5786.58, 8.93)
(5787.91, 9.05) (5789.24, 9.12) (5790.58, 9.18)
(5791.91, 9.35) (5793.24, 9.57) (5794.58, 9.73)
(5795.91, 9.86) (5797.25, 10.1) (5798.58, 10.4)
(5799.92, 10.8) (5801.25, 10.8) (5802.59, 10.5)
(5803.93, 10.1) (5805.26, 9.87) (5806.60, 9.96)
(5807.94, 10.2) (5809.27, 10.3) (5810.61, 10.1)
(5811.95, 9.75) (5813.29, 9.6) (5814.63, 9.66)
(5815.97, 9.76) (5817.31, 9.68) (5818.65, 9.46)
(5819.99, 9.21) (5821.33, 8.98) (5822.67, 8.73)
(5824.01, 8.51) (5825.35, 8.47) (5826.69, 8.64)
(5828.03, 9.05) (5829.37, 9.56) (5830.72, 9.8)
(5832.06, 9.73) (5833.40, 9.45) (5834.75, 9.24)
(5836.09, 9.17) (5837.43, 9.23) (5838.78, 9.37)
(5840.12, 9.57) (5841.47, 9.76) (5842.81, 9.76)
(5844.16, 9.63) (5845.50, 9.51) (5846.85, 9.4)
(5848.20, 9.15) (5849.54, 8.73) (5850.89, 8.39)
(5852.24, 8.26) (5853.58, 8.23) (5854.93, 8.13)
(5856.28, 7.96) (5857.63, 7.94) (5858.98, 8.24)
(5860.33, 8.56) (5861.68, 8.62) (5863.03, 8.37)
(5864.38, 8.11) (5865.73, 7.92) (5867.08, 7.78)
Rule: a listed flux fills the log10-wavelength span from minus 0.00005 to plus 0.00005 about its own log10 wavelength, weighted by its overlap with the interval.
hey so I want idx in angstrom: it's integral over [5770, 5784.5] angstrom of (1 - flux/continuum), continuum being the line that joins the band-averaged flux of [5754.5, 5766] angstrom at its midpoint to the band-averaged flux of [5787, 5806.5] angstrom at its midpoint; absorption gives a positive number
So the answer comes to 0.69 angstrom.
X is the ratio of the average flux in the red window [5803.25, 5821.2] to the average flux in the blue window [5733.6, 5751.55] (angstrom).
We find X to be 1.03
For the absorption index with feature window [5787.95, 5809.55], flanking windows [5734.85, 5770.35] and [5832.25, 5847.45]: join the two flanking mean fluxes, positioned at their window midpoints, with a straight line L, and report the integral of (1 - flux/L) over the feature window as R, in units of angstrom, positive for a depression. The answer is -1.2 angstrom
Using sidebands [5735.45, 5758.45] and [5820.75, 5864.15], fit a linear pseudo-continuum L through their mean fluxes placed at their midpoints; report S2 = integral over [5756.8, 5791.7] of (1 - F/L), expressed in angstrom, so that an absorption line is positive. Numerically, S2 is 1.5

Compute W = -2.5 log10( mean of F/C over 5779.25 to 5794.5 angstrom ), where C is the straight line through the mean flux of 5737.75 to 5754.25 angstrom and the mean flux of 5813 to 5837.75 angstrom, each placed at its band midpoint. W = 0.03 mag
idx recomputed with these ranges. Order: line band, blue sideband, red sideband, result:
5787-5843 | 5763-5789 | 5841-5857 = -4.2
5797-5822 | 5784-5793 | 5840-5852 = -2.2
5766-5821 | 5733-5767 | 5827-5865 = -1.8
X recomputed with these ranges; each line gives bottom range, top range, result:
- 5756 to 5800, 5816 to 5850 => 1.01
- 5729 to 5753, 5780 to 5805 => 1.02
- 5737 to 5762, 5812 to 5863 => 0.95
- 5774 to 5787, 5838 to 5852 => 1.03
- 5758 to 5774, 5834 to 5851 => 1.05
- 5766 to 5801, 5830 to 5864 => 0.97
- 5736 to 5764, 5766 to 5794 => 0.95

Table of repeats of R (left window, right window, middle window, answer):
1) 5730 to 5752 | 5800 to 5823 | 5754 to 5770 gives 0.75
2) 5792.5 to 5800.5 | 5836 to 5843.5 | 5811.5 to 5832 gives 0.98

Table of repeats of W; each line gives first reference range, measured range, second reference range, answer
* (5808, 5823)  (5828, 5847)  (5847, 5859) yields -0.072 mag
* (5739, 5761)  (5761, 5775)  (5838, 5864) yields 0.076 mag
